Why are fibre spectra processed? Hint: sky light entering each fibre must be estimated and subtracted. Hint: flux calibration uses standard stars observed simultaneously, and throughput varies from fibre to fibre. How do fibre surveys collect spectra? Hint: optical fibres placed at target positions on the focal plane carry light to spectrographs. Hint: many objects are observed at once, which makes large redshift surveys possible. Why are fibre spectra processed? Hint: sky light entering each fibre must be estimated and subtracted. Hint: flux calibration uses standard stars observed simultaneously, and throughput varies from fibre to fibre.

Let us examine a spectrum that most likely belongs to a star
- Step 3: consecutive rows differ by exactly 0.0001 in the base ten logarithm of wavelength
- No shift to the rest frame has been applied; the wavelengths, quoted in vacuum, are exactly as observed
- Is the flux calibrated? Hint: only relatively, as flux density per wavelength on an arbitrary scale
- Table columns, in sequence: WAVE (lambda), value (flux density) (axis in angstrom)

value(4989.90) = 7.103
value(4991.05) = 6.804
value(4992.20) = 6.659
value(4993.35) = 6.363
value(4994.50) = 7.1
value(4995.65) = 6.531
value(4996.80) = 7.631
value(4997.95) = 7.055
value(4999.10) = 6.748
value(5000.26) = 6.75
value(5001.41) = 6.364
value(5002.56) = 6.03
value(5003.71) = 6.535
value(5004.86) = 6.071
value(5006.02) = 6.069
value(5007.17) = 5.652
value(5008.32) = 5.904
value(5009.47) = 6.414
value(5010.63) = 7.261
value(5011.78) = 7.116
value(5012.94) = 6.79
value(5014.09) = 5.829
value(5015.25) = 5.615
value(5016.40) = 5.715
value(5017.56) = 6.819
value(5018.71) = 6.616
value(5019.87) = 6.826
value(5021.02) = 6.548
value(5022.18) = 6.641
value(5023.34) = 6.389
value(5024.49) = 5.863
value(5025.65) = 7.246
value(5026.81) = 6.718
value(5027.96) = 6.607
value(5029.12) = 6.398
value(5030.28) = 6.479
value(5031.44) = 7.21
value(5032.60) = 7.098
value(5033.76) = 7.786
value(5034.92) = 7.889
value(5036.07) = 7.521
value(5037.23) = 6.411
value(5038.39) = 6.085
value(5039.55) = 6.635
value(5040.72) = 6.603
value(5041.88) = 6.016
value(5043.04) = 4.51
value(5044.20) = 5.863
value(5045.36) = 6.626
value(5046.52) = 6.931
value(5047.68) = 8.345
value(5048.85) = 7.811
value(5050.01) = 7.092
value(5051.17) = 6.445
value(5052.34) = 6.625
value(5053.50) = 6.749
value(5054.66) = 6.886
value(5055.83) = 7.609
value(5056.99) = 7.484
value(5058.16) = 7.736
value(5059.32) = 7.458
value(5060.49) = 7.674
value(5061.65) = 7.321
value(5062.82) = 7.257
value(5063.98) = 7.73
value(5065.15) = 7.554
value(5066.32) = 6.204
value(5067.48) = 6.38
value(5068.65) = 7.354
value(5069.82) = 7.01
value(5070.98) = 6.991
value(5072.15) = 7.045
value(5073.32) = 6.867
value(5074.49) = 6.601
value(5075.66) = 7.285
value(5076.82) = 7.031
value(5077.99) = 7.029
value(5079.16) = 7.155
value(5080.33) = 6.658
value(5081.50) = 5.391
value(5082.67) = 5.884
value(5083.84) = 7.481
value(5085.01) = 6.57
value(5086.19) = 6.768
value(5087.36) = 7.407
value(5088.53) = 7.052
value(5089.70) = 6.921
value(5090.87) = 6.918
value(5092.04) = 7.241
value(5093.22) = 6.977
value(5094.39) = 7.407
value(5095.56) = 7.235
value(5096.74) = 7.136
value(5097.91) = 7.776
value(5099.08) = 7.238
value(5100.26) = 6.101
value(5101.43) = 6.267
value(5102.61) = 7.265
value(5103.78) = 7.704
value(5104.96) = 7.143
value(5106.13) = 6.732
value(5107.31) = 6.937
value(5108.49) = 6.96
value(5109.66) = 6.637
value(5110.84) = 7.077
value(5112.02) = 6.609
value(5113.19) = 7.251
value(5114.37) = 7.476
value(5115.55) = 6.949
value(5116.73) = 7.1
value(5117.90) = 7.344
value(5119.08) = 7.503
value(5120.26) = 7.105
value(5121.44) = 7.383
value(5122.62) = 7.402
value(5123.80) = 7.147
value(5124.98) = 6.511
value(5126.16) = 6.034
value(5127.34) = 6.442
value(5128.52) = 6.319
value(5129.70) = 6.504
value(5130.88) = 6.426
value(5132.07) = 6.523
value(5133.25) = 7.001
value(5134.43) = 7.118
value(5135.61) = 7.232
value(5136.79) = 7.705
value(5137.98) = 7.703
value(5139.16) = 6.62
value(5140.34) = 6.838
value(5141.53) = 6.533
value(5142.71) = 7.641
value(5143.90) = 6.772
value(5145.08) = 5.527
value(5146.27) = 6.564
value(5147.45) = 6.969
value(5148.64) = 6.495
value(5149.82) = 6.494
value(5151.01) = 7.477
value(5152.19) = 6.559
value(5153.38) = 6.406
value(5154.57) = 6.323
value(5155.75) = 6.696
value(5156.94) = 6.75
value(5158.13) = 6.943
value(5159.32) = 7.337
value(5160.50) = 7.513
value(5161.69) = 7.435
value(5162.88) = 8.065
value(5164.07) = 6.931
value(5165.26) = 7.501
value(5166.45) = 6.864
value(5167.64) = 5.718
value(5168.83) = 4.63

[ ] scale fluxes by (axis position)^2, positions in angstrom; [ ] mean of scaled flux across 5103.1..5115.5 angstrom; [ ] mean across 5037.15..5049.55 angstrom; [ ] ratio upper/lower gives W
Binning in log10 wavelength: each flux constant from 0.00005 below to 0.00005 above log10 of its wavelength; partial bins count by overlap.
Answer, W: 1.11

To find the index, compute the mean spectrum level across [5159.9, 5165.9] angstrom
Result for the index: 7.49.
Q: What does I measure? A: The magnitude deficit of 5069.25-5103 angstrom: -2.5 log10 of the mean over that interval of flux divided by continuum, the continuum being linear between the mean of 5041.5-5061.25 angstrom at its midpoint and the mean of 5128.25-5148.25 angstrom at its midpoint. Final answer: 0.00 mag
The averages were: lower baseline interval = 6.95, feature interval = 6.92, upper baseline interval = 6.83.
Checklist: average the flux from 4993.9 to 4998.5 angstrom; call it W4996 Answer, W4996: 7.08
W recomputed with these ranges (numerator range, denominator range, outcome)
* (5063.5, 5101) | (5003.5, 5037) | 1.08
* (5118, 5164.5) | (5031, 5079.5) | 1.02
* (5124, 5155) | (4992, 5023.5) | 1.09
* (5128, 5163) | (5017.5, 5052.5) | 1.07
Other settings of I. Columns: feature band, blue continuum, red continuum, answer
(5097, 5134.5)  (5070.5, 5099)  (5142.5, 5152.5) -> -0.017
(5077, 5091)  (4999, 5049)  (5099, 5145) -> 0.003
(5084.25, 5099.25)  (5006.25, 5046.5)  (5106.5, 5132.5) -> -0.054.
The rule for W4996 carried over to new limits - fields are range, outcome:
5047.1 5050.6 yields 7.74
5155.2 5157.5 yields 6.72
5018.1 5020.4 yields 6.72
